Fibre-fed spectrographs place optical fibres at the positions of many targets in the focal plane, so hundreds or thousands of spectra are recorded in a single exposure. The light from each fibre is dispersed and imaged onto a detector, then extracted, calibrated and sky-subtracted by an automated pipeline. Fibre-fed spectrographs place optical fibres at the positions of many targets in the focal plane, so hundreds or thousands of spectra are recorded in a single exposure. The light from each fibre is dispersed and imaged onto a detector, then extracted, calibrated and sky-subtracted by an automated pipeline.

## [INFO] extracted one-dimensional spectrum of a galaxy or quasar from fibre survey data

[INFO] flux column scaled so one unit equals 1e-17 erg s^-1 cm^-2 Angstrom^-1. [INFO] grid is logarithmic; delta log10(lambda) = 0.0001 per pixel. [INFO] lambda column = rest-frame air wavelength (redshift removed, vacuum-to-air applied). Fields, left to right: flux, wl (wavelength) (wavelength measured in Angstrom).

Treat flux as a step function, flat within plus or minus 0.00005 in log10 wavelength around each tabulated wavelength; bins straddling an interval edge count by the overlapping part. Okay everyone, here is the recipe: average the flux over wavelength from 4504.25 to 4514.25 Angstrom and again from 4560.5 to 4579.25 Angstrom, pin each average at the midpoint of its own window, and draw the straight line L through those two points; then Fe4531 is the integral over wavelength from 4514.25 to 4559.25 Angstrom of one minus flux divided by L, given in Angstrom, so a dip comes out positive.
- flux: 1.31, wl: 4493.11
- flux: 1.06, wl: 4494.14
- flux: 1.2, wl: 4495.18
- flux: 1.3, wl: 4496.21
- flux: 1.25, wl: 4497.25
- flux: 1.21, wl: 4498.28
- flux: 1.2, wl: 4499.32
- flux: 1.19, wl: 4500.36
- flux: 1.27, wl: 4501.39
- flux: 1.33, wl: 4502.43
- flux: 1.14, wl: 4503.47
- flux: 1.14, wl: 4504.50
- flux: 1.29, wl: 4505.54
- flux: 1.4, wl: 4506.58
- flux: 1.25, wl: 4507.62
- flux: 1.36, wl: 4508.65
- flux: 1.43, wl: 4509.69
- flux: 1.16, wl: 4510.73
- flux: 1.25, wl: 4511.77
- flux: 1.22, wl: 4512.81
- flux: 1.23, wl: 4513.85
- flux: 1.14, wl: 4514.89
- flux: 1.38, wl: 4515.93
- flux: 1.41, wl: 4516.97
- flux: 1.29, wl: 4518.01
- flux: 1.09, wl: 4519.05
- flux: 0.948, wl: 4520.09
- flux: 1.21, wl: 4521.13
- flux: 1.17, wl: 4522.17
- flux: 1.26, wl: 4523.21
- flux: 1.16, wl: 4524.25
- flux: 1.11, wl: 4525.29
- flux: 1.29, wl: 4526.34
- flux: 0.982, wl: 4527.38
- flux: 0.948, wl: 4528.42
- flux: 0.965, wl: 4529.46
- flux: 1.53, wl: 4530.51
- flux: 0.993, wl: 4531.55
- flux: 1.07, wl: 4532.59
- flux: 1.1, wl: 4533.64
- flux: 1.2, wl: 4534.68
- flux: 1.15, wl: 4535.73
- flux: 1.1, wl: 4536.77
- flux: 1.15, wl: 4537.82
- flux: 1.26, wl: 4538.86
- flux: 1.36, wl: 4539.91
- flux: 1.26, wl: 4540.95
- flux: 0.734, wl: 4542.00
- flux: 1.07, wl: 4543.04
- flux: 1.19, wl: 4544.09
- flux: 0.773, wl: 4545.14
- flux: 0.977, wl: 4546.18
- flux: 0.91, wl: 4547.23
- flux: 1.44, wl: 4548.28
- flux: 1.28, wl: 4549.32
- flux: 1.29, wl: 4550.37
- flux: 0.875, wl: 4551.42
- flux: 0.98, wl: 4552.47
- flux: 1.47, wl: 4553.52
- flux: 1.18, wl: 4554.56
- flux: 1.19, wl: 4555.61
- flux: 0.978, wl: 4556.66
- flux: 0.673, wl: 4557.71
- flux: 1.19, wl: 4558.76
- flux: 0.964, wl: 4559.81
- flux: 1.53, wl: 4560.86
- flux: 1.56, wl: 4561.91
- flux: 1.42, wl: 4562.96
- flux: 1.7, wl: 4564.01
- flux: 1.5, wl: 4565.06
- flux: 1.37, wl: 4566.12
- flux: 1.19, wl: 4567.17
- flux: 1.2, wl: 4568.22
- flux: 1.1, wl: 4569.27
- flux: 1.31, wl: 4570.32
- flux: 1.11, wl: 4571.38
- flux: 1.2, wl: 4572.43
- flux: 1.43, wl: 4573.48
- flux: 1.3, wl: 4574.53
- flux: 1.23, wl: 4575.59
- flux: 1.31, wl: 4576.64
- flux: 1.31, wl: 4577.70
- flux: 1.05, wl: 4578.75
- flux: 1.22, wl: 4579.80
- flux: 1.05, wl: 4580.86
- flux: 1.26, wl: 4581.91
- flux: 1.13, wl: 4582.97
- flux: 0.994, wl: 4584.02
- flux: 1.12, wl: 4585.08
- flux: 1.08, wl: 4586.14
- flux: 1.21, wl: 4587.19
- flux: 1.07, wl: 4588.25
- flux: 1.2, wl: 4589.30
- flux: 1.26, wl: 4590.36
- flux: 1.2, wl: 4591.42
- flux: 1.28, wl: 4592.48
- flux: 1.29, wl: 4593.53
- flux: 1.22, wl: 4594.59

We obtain 5.7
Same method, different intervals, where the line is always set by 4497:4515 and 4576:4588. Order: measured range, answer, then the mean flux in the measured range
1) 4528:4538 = 0.8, 1.12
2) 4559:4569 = -1.6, 1.37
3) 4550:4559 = 0.8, 1.09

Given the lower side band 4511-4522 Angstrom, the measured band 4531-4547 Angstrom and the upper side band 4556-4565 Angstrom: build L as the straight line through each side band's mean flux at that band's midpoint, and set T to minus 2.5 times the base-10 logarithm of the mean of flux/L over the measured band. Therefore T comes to 0.14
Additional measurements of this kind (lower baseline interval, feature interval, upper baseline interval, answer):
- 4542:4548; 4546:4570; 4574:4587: -0.16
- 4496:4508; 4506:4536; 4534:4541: 0.03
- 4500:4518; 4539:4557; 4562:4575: 0.17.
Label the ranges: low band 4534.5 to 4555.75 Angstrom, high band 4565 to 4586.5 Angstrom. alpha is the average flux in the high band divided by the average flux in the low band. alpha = 1.06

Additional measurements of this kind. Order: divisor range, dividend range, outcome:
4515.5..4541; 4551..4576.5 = 1.06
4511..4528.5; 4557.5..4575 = 1.09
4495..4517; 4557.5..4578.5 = 1.02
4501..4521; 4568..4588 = 0.95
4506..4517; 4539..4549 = 0.85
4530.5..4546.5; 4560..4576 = 1.20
